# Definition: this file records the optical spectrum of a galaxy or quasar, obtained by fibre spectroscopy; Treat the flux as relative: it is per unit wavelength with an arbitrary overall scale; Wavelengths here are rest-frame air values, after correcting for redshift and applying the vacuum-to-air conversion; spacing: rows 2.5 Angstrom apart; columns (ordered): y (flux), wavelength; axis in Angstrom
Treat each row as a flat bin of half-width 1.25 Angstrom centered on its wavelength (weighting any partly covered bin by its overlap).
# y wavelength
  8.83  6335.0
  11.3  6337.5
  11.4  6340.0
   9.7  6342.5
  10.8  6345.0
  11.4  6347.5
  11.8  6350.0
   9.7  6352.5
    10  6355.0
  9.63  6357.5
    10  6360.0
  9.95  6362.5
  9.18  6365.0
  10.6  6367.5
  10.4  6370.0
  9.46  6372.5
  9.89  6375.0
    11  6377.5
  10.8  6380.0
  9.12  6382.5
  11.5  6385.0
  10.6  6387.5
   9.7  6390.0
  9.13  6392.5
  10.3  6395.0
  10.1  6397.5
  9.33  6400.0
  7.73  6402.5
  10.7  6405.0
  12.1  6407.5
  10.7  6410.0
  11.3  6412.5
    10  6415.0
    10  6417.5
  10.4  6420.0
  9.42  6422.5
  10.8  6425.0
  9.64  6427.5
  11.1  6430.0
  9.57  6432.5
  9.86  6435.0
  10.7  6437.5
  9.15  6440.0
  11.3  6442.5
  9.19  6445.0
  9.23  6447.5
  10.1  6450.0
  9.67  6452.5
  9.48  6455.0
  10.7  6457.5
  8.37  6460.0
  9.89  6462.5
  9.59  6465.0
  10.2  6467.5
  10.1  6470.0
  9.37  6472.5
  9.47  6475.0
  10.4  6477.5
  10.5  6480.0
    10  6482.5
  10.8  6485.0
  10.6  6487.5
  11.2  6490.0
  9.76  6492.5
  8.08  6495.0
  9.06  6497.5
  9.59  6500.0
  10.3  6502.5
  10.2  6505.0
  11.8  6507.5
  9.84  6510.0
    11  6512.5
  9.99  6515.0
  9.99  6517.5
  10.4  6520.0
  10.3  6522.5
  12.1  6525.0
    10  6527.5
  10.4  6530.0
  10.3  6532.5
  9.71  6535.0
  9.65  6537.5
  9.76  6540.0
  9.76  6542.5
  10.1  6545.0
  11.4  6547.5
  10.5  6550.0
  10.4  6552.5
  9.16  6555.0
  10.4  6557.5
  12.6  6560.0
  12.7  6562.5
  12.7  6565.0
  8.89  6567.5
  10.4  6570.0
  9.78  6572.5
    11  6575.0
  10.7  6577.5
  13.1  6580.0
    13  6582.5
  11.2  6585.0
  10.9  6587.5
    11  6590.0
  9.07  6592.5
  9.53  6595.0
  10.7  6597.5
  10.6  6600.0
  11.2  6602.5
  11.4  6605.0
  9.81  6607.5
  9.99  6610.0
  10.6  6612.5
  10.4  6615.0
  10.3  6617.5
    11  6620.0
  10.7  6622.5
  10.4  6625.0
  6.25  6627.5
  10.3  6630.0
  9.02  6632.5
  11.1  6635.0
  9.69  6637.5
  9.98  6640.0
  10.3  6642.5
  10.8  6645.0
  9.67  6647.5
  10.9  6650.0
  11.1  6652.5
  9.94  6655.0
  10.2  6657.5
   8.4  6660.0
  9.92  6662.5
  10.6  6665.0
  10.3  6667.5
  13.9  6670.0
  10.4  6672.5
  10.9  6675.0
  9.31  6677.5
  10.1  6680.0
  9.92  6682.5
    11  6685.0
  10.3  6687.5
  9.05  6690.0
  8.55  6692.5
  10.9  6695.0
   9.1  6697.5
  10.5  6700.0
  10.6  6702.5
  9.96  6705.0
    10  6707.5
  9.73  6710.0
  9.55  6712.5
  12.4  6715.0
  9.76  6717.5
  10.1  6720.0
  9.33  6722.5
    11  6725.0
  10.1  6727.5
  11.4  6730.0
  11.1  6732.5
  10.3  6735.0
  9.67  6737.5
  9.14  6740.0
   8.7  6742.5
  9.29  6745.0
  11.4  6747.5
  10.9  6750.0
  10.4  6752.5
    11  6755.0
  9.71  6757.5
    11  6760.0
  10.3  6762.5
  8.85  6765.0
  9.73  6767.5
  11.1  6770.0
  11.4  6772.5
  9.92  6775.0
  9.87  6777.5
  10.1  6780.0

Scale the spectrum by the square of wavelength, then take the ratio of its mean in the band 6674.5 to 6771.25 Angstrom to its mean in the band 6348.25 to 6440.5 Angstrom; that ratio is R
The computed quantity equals 1.10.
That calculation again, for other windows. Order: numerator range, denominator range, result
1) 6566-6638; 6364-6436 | 1.09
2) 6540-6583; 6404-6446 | 1.10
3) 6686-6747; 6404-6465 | 1.08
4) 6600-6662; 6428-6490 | 1.07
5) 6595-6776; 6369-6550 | 1.08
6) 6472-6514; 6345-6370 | 1.03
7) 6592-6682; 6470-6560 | 1.04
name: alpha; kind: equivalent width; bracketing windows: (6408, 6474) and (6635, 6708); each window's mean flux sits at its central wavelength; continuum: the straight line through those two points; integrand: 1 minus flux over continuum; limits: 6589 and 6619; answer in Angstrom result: -0.6 Angstrom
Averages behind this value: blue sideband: 10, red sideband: 10.2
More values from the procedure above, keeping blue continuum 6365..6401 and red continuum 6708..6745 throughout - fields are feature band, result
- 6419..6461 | 0.8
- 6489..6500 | 0.7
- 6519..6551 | -0.7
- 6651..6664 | 0.2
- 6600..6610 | -0.5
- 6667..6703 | -0.7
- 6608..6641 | 0.5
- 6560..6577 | -1.5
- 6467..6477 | 0.3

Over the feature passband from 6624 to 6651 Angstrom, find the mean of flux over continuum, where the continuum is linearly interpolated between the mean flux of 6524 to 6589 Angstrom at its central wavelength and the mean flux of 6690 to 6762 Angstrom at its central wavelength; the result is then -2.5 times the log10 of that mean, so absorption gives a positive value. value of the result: 0.07 mag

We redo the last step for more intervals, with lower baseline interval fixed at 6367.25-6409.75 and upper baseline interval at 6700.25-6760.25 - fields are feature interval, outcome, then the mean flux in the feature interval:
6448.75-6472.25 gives 0.04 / 9.77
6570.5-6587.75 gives -0.12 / 11.4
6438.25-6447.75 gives 0.04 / 9.82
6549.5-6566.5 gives -0.10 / 11.2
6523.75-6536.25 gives -0.03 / 10.5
